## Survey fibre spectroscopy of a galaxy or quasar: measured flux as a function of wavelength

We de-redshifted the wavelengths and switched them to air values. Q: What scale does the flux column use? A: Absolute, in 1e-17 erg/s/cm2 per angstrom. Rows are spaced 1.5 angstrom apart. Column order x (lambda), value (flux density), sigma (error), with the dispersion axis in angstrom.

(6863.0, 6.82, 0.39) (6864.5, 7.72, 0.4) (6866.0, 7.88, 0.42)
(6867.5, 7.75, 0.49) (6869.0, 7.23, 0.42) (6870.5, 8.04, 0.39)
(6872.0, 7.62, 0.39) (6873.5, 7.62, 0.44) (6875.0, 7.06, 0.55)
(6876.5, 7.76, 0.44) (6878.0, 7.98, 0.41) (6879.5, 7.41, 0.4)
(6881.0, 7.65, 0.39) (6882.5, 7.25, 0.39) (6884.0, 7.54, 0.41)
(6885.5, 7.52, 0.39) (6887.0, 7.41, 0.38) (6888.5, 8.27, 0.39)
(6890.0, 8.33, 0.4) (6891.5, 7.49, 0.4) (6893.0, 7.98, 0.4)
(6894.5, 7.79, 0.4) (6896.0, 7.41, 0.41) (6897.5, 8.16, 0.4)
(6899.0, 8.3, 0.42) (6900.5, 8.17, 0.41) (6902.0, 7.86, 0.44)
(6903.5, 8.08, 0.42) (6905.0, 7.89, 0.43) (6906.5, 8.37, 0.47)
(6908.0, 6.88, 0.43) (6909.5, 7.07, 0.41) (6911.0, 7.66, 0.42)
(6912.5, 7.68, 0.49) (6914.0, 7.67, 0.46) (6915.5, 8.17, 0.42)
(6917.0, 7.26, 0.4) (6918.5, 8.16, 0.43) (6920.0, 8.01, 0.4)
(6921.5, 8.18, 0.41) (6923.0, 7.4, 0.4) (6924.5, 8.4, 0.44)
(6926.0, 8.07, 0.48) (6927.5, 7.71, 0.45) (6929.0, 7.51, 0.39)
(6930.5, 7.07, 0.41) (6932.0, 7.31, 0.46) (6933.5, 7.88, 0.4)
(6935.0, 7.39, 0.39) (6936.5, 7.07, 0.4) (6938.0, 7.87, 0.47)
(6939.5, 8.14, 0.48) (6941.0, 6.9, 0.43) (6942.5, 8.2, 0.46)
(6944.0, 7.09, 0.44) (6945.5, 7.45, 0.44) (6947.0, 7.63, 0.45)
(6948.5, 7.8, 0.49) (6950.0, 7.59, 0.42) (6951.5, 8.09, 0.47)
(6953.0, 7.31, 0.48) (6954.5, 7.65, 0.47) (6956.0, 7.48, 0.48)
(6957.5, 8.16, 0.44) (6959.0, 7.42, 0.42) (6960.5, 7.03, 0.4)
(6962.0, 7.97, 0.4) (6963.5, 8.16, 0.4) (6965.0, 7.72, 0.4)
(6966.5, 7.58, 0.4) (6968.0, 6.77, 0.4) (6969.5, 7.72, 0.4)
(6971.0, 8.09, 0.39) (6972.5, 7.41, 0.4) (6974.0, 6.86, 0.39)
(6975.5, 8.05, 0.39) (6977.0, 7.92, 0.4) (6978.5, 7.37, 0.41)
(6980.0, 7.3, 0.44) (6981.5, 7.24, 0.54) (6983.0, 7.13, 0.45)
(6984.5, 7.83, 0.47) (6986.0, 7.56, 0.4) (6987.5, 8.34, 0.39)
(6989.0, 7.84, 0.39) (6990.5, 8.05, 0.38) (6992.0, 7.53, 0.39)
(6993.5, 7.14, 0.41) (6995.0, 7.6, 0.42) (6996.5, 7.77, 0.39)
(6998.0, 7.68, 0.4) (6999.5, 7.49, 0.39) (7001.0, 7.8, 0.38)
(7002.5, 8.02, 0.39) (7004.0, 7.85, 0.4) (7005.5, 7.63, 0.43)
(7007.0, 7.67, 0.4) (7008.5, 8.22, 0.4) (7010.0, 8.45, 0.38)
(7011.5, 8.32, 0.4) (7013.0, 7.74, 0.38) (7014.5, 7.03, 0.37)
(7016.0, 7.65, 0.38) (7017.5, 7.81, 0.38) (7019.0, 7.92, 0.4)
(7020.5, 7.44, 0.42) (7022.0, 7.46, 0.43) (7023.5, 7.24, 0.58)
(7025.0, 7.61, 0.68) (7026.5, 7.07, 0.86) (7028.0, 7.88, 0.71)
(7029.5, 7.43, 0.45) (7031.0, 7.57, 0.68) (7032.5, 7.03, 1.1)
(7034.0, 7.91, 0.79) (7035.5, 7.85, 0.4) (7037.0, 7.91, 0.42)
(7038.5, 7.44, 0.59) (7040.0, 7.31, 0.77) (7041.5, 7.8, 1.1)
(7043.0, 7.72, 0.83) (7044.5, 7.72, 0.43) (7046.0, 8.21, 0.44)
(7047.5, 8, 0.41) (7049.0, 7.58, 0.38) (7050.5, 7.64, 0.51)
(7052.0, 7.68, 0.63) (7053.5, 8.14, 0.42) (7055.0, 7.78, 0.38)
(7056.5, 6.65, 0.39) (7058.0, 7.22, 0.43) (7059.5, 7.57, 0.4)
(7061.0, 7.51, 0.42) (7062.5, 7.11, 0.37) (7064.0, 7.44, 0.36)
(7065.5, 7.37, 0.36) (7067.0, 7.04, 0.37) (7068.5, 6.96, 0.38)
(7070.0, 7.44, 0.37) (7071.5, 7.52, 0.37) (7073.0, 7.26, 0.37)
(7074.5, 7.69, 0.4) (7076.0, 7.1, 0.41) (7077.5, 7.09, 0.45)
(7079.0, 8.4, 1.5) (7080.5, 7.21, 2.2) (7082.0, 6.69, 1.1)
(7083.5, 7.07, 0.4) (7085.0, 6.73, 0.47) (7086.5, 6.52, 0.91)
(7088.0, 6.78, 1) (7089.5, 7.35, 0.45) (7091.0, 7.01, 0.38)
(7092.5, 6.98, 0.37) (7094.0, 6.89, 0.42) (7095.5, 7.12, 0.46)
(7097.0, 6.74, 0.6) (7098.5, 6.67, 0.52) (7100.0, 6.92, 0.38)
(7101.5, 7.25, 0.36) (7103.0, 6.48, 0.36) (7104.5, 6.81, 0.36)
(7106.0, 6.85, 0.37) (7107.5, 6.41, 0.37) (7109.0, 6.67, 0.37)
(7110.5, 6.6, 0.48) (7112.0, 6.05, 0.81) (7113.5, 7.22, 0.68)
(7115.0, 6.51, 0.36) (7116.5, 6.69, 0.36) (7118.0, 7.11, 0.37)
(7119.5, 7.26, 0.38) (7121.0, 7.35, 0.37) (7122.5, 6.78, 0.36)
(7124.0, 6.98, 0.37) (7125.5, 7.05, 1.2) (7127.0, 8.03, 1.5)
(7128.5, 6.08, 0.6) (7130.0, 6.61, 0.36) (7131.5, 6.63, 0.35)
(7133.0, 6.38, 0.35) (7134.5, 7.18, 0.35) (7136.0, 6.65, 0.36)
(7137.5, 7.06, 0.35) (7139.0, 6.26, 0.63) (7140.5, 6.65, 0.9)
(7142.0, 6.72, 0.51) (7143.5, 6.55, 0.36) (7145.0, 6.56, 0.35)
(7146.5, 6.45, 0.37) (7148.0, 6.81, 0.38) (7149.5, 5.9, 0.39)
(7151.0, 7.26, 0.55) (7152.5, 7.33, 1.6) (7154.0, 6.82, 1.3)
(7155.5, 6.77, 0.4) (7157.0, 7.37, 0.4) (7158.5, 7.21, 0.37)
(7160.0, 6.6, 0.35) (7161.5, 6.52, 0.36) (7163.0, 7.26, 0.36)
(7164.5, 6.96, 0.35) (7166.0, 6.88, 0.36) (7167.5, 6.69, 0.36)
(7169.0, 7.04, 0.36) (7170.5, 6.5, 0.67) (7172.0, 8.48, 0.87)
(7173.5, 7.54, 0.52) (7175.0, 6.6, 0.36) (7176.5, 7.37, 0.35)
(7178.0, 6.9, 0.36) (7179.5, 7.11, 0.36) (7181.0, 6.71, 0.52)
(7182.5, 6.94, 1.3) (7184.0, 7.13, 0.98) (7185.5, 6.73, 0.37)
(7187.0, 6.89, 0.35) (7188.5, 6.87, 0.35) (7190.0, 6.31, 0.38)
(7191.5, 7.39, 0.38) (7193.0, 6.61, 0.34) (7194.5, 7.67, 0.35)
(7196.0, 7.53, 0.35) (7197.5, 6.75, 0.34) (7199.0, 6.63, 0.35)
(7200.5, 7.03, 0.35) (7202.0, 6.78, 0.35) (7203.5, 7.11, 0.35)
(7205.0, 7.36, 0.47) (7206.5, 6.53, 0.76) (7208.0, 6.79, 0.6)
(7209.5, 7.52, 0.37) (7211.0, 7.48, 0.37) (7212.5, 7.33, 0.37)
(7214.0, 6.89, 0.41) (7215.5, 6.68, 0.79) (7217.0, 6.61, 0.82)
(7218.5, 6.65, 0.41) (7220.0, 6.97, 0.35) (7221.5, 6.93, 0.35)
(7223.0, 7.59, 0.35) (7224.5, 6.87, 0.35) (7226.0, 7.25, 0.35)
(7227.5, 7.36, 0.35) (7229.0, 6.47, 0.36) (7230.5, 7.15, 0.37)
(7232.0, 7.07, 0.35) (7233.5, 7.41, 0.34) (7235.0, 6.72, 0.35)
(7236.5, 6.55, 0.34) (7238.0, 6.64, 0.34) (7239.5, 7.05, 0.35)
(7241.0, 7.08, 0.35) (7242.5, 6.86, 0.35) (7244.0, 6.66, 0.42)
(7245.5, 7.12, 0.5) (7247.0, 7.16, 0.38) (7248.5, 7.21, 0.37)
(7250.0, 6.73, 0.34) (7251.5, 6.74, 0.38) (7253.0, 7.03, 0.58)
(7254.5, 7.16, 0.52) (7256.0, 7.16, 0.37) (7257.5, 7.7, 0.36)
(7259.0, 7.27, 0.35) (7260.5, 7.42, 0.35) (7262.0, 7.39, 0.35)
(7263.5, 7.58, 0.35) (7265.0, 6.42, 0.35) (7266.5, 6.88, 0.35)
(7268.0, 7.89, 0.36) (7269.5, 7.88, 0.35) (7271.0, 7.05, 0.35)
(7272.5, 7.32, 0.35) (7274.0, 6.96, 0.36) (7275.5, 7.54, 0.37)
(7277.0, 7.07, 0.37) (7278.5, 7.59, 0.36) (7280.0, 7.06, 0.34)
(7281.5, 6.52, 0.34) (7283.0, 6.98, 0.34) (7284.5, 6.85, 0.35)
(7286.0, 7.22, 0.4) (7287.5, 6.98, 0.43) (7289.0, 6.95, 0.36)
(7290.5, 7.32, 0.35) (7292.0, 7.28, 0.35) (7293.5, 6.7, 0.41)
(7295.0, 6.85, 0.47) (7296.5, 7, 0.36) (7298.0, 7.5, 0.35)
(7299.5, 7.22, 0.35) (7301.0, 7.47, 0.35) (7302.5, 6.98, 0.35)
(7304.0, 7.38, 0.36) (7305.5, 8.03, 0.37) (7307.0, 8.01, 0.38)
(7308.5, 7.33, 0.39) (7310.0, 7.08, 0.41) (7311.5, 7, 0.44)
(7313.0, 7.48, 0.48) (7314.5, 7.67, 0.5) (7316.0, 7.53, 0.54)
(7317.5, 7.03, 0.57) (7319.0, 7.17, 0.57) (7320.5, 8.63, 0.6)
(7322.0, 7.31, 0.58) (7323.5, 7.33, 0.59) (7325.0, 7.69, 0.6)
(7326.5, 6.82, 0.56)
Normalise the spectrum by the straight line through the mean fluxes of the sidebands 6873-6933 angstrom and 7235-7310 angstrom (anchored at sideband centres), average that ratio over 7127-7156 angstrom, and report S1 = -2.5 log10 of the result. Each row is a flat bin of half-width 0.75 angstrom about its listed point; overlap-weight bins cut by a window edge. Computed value 0.10 mag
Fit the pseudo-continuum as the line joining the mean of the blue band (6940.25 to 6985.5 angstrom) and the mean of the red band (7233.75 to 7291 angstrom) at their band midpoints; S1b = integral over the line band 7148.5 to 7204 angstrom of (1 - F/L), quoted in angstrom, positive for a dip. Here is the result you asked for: 2.0 angstrom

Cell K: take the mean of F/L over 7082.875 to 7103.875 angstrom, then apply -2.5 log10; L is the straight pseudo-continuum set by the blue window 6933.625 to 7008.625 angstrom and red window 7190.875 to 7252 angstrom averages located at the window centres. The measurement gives 0.07 mag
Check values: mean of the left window 7.63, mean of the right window 7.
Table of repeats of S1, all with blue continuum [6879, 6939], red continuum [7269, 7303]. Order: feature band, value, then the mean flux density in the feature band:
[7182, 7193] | 0.065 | 6.87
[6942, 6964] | 0.001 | 7.66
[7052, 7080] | 0.011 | 7.41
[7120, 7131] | 0.062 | 6.98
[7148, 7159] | 0.063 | 6.94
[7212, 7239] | 0.044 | 6.95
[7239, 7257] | 0.030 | 7.01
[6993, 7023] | -0.022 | 7.74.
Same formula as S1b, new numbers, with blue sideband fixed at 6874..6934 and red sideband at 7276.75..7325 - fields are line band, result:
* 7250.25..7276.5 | 0.3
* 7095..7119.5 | 2.4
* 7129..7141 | 1.3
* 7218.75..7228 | 0.3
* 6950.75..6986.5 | 0.4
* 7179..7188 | 0.6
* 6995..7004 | -0.1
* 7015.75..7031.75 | 0.1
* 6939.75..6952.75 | 0.2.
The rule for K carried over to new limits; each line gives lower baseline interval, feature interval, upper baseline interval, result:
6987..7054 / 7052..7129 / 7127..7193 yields 0.033 mag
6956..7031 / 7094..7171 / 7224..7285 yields 0.083 mag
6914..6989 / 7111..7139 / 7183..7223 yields 0.052 mag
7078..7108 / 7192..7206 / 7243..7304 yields 0.003 mag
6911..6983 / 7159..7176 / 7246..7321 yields 0.055 mag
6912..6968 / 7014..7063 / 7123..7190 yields -0.039 mag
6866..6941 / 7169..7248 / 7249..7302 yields 0.039 mag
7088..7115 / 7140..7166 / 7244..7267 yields 0.017 mag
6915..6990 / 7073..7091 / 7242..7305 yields 0.044 mag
